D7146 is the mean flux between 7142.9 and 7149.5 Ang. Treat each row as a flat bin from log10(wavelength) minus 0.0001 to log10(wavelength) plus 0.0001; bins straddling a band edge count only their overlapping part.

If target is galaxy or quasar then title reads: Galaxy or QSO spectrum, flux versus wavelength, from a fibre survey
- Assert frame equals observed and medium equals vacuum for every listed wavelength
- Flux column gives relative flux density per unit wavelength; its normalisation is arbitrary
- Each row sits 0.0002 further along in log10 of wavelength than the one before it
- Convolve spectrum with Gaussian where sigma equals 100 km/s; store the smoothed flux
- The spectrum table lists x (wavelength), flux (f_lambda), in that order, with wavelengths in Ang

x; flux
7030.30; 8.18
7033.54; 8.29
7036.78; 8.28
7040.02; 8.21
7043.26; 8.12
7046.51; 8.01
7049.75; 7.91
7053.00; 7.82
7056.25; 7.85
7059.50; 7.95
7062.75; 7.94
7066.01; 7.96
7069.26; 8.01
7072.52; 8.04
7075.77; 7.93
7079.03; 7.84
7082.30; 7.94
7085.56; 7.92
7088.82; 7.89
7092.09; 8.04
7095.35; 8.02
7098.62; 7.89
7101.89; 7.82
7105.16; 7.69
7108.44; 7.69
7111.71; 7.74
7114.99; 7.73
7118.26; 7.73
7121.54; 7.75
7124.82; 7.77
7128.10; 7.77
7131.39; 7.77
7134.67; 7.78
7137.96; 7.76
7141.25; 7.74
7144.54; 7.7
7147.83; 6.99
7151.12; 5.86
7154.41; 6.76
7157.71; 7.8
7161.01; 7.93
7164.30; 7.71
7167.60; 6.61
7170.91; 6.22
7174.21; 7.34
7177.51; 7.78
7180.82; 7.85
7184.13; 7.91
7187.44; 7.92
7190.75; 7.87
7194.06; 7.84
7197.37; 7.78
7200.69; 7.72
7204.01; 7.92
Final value 7.34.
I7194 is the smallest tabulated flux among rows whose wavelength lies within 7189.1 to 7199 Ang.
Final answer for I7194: 7.78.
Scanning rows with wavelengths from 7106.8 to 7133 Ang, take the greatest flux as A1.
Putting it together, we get 7.77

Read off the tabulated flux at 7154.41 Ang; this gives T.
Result 6.76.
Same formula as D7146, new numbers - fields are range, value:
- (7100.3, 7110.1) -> 7.73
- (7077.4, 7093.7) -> 7.92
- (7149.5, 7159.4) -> 6.81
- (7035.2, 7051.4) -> 8.11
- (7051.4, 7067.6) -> 7.9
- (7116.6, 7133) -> 7.76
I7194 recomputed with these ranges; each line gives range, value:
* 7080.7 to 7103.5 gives 7.82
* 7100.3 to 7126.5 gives 7.69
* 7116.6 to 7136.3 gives 7.73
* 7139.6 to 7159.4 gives 5.86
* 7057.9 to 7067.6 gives 7.94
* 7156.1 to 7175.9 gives 6.22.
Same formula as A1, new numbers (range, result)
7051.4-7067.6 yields 7.96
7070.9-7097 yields 8.04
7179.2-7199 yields 7.92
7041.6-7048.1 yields 8.12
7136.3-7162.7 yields 7.93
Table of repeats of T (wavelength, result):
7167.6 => 6.61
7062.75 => 7.94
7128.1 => 7.77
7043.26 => 8.12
